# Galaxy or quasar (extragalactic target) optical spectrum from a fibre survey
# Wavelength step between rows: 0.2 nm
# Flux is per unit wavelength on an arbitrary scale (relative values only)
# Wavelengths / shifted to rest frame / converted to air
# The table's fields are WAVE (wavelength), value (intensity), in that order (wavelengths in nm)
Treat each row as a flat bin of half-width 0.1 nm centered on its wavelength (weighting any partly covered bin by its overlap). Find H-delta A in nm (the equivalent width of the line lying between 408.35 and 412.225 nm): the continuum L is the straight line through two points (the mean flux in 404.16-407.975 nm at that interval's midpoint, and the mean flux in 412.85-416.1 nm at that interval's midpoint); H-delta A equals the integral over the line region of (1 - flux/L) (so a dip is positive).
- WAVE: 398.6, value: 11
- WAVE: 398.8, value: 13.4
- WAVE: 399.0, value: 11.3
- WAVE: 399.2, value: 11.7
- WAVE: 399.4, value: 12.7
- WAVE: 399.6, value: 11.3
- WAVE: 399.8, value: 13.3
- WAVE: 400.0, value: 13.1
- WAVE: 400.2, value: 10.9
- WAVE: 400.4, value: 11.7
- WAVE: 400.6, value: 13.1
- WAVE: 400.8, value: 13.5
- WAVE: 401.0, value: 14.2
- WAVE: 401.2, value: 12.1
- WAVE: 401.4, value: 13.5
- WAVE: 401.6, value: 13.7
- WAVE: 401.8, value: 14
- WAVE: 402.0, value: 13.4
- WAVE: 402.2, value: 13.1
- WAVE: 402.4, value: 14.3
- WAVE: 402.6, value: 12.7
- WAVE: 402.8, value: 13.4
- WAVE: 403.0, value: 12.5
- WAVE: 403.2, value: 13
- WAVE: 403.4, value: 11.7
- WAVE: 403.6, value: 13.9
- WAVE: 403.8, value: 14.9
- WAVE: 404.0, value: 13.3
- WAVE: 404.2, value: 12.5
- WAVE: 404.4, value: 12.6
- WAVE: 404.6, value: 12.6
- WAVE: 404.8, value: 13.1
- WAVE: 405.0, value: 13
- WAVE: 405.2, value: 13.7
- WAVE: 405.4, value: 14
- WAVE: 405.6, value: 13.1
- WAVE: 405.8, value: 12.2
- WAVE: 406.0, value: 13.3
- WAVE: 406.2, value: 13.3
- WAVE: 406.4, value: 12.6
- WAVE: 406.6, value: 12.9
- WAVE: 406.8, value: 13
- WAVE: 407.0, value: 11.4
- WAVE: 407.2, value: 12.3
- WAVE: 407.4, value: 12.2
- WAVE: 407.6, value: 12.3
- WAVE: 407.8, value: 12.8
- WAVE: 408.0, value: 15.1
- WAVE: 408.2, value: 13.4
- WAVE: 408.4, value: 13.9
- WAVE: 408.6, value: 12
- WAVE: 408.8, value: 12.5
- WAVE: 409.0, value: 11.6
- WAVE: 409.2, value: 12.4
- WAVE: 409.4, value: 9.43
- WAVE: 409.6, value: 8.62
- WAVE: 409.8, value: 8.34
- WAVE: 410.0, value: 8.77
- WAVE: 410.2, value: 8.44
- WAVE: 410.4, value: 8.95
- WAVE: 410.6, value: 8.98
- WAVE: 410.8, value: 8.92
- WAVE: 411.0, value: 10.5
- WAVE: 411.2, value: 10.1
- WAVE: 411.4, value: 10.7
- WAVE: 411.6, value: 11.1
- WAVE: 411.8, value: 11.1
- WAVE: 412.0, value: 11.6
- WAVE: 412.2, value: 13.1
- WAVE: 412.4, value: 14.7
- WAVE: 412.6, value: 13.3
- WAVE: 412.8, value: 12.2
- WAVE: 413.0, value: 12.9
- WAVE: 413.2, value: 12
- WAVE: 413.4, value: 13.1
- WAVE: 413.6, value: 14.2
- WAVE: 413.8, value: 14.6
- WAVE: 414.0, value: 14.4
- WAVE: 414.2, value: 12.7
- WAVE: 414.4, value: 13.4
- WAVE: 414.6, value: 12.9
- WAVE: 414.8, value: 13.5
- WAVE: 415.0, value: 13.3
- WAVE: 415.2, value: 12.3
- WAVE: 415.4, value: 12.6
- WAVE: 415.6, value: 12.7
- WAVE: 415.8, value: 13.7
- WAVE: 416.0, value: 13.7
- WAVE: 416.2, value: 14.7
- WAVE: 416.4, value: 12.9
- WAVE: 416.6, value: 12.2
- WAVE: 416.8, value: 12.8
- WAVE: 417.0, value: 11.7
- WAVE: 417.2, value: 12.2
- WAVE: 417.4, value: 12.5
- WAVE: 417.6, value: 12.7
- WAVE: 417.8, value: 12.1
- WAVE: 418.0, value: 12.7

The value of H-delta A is 0.77 nm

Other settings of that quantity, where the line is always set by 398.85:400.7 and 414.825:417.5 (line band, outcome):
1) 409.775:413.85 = 0.44 nm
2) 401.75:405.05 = -0.23 nm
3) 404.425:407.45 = -0.10 nm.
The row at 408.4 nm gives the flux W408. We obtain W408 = 13.9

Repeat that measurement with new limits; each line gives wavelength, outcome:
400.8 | 13.5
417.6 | 12.7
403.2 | 13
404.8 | 13.1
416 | 13.7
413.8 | 14.6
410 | 8.77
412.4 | 14.7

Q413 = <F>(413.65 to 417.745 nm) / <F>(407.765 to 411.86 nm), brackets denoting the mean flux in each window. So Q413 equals 1.21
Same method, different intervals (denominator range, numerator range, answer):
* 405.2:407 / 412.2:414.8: 1.03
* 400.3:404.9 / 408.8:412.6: 0.80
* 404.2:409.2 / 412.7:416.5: 1.03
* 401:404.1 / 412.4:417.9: 0.98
